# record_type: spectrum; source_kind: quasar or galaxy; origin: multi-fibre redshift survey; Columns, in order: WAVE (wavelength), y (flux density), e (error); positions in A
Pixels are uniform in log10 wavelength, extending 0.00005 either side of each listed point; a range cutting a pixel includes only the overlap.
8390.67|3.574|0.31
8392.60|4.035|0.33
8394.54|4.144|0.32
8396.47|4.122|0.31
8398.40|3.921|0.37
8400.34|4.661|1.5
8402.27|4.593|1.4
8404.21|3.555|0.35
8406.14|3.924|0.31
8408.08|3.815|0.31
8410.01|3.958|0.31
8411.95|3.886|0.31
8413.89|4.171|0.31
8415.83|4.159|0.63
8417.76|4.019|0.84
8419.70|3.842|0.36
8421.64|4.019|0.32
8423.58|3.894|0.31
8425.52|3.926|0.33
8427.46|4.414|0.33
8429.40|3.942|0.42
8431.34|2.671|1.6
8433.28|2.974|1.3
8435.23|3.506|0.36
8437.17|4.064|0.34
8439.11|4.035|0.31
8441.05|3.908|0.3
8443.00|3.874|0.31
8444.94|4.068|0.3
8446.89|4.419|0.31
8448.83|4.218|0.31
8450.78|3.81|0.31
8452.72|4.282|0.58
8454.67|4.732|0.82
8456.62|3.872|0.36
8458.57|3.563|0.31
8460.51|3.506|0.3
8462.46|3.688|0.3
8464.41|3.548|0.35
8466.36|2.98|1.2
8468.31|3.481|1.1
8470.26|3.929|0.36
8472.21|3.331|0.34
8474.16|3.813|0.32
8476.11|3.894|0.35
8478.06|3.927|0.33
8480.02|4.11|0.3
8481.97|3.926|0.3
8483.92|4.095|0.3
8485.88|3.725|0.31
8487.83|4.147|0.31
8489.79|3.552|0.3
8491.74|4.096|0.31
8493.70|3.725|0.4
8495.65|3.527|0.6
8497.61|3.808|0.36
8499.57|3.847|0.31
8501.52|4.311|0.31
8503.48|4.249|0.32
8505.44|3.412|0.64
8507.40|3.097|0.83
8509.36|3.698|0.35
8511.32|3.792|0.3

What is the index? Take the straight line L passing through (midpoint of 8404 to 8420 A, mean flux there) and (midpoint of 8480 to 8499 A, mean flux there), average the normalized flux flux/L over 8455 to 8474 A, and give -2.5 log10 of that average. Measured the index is 0.08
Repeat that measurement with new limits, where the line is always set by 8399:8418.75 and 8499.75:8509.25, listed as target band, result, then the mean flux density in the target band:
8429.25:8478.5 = 0.05 mag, 3.77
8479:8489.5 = -0.04 mag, 3.97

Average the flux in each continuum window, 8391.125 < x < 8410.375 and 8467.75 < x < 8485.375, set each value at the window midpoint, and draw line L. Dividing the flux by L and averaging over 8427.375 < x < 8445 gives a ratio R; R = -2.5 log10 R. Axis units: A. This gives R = 0.074 mag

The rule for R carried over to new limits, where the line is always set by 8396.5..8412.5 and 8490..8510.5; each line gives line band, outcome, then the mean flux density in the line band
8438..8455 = -0.05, 4.13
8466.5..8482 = 0.03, 3.75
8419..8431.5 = 0.03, 3.89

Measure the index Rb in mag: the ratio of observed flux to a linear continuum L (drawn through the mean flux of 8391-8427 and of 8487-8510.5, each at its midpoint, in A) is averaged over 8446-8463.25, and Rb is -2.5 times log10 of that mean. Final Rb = -0.03 mag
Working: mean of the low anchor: 4.03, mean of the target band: 4.01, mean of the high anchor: 3.79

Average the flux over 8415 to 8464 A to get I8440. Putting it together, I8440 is 3.89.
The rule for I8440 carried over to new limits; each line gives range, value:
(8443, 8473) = 3.83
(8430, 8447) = 3.69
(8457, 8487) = 3.71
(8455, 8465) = 3.71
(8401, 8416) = 4.01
